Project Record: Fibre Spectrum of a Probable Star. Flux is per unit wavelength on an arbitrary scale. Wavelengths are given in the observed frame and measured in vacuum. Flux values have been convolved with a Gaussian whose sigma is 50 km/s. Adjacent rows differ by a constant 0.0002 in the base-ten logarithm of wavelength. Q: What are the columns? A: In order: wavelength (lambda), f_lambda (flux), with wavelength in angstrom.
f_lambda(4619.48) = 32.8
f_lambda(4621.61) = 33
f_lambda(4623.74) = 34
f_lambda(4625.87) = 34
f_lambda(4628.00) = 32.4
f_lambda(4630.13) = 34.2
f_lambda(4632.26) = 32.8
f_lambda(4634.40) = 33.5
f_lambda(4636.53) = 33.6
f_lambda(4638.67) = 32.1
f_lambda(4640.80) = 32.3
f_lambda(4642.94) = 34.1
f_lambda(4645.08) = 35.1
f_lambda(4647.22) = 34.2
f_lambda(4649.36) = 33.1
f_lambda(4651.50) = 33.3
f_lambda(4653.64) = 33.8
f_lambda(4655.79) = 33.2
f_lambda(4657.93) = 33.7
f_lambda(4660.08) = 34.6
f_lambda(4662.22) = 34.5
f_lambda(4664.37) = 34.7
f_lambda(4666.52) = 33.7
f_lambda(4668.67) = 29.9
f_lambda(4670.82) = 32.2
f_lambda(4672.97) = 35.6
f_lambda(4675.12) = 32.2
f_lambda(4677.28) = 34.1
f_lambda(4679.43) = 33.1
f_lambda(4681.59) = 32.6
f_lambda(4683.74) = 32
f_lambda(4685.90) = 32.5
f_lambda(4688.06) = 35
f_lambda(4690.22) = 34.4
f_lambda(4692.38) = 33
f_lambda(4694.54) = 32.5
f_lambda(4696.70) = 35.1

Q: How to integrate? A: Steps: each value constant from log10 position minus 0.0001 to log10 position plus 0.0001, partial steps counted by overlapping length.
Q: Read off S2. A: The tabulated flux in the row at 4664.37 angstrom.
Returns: 34.7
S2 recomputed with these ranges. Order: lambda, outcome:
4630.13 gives 34.2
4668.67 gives 29.9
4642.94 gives 34.1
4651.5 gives 33.3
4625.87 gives 34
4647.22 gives 34.2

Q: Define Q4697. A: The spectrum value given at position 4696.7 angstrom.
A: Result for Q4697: 35.1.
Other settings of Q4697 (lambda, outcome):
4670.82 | 32.2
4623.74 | 34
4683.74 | 32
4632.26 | 32.8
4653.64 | 33.8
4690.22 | 34.4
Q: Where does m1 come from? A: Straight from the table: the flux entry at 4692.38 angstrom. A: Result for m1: 33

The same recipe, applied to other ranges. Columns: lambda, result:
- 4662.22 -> 34.5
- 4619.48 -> 32.8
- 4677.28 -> 34.1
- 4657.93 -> 33.7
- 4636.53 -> 33.6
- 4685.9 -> 32.5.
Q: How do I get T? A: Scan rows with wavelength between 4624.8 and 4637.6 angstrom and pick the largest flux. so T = 34.2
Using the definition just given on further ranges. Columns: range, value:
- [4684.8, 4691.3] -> 35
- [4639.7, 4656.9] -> 35.1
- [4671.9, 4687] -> 35.6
